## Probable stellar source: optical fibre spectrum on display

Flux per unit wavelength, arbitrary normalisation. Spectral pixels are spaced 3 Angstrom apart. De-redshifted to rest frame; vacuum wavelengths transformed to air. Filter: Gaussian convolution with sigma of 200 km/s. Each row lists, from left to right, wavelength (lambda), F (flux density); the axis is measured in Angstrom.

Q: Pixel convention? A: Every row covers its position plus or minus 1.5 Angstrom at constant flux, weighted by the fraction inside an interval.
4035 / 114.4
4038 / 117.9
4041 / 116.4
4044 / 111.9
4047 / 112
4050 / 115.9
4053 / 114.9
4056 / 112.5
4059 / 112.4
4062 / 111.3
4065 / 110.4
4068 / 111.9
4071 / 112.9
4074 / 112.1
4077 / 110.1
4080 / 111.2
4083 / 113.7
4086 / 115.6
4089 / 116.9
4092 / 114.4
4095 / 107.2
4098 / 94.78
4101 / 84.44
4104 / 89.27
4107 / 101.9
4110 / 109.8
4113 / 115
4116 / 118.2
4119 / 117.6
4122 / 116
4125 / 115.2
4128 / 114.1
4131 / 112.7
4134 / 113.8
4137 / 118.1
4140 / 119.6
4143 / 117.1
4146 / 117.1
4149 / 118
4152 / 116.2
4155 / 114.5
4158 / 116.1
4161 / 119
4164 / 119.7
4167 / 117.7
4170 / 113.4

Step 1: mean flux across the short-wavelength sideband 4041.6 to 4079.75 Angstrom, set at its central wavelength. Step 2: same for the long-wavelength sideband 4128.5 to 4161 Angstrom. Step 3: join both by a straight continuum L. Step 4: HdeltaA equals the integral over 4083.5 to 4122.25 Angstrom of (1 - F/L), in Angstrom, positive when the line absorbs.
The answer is 2.28 Angstrom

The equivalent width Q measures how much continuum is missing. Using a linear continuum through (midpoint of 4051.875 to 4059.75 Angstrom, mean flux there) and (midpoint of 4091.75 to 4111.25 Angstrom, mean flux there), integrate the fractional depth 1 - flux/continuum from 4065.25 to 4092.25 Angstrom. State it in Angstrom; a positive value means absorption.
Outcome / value -1.8 Angstrom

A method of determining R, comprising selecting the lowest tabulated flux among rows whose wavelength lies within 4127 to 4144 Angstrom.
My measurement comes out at 112.7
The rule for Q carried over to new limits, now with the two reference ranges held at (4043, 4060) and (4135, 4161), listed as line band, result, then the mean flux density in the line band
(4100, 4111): 1.8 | 96.3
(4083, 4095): 0.0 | 114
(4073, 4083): 0.3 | 111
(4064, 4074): 0.2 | 112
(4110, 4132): 0.2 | 115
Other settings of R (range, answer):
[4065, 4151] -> 84.44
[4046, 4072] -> 110.4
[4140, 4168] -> 114.5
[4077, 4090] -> 110.1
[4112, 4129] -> 114.1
